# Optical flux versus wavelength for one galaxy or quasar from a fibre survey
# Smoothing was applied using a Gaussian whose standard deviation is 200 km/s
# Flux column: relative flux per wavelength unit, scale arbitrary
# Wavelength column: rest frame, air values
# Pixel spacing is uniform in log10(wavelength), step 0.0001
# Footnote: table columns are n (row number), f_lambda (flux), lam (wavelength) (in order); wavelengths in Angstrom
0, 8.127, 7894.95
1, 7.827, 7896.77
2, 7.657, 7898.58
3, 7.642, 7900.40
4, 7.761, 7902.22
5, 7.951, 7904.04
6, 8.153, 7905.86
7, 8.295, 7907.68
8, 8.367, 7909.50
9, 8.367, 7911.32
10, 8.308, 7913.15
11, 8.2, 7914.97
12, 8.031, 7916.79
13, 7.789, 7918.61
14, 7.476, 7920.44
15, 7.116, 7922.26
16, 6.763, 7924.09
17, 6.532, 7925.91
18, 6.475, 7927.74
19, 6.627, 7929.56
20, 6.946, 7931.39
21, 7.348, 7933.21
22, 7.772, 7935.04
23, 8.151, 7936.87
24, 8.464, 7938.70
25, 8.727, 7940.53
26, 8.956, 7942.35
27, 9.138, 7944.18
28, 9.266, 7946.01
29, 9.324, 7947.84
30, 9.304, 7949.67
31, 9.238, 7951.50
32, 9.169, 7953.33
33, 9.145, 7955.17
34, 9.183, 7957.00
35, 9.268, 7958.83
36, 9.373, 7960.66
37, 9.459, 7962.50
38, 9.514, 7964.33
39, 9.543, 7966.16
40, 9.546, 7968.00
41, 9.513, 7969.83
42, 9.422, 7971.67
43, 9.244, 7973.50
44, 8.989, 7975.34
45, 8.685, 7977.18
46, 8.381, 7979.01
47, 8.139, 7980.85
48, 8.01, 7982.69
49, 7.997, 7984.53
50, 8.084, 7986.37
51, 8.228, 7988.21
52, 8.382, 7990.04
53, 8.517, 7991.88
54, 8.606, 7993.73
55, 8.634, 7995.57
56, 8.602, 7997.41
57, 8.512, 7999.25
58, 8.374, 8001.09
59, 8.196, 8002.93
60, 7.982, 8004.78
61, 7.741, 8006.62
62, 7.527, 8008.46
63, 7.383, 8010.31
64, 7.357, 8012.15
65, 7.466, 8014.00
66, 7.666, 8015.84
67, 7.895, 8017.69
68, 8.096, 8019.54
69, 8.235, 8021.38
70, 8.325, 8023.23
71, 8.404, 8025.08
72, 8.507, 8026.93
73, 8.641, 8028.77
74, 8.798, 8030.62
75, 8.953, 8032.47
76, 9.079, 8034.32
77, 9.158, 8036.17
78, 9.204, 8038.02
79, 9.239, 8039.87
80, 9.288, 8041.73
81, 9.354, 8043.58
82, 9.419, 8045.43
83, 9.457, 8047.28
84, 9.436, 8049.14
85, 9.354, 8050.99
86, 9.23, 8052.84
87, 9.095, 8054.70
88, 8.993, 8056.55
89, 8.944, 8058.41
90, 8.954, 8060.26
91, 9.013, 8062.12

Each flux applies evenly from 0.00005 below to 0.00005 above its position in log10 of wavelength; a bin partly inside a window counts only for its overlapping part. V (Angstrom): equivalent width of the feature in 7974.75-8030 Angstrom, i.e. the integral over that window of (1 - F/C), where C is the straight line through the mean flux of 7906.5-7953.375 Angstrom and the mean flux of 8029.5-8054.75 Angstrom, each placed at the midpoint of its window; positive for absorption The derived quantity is 3.9 Angstrom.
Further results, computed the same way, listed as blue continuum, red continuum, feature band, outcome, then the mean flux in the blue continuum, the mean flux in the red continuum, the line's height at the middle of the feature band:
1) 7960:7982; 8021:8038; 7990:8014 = 2.2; 9.13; 8.72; 8.91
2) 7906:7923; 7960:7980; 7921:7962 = 1.6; 8.01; 9.24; 8.61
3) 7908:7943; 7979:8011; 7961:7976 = -2.6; 7.71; 8.18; 8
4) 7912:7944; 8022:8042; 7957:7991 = -2.9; 7.67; 8.85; 8.19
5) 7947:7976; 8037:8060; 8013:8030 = 2.1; 9.33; 9.24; 9.27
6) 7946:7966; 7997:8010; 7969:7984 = 0.0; 9.31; 8.08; 8.78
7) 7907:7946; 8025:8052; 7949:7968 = -2.6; 7.83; 9.11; 8.2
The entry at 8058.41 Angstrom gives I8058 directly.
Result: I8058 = 8.944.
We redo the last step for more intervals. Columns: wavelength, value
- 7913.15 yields 8.308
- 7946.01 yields 9.266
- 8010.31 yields 7.383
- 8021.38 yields 8.235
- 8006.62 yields 7.741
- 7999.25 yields 8.512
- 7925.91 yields 6.532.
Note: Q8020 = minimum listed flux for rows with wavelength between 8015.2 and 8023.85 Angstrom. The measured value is 7.666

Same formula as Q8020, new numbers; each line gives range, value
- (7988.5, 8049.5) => 7.357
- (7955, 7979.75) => 8.381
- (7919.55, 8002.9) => 6.475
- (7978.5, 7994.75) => 7.997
